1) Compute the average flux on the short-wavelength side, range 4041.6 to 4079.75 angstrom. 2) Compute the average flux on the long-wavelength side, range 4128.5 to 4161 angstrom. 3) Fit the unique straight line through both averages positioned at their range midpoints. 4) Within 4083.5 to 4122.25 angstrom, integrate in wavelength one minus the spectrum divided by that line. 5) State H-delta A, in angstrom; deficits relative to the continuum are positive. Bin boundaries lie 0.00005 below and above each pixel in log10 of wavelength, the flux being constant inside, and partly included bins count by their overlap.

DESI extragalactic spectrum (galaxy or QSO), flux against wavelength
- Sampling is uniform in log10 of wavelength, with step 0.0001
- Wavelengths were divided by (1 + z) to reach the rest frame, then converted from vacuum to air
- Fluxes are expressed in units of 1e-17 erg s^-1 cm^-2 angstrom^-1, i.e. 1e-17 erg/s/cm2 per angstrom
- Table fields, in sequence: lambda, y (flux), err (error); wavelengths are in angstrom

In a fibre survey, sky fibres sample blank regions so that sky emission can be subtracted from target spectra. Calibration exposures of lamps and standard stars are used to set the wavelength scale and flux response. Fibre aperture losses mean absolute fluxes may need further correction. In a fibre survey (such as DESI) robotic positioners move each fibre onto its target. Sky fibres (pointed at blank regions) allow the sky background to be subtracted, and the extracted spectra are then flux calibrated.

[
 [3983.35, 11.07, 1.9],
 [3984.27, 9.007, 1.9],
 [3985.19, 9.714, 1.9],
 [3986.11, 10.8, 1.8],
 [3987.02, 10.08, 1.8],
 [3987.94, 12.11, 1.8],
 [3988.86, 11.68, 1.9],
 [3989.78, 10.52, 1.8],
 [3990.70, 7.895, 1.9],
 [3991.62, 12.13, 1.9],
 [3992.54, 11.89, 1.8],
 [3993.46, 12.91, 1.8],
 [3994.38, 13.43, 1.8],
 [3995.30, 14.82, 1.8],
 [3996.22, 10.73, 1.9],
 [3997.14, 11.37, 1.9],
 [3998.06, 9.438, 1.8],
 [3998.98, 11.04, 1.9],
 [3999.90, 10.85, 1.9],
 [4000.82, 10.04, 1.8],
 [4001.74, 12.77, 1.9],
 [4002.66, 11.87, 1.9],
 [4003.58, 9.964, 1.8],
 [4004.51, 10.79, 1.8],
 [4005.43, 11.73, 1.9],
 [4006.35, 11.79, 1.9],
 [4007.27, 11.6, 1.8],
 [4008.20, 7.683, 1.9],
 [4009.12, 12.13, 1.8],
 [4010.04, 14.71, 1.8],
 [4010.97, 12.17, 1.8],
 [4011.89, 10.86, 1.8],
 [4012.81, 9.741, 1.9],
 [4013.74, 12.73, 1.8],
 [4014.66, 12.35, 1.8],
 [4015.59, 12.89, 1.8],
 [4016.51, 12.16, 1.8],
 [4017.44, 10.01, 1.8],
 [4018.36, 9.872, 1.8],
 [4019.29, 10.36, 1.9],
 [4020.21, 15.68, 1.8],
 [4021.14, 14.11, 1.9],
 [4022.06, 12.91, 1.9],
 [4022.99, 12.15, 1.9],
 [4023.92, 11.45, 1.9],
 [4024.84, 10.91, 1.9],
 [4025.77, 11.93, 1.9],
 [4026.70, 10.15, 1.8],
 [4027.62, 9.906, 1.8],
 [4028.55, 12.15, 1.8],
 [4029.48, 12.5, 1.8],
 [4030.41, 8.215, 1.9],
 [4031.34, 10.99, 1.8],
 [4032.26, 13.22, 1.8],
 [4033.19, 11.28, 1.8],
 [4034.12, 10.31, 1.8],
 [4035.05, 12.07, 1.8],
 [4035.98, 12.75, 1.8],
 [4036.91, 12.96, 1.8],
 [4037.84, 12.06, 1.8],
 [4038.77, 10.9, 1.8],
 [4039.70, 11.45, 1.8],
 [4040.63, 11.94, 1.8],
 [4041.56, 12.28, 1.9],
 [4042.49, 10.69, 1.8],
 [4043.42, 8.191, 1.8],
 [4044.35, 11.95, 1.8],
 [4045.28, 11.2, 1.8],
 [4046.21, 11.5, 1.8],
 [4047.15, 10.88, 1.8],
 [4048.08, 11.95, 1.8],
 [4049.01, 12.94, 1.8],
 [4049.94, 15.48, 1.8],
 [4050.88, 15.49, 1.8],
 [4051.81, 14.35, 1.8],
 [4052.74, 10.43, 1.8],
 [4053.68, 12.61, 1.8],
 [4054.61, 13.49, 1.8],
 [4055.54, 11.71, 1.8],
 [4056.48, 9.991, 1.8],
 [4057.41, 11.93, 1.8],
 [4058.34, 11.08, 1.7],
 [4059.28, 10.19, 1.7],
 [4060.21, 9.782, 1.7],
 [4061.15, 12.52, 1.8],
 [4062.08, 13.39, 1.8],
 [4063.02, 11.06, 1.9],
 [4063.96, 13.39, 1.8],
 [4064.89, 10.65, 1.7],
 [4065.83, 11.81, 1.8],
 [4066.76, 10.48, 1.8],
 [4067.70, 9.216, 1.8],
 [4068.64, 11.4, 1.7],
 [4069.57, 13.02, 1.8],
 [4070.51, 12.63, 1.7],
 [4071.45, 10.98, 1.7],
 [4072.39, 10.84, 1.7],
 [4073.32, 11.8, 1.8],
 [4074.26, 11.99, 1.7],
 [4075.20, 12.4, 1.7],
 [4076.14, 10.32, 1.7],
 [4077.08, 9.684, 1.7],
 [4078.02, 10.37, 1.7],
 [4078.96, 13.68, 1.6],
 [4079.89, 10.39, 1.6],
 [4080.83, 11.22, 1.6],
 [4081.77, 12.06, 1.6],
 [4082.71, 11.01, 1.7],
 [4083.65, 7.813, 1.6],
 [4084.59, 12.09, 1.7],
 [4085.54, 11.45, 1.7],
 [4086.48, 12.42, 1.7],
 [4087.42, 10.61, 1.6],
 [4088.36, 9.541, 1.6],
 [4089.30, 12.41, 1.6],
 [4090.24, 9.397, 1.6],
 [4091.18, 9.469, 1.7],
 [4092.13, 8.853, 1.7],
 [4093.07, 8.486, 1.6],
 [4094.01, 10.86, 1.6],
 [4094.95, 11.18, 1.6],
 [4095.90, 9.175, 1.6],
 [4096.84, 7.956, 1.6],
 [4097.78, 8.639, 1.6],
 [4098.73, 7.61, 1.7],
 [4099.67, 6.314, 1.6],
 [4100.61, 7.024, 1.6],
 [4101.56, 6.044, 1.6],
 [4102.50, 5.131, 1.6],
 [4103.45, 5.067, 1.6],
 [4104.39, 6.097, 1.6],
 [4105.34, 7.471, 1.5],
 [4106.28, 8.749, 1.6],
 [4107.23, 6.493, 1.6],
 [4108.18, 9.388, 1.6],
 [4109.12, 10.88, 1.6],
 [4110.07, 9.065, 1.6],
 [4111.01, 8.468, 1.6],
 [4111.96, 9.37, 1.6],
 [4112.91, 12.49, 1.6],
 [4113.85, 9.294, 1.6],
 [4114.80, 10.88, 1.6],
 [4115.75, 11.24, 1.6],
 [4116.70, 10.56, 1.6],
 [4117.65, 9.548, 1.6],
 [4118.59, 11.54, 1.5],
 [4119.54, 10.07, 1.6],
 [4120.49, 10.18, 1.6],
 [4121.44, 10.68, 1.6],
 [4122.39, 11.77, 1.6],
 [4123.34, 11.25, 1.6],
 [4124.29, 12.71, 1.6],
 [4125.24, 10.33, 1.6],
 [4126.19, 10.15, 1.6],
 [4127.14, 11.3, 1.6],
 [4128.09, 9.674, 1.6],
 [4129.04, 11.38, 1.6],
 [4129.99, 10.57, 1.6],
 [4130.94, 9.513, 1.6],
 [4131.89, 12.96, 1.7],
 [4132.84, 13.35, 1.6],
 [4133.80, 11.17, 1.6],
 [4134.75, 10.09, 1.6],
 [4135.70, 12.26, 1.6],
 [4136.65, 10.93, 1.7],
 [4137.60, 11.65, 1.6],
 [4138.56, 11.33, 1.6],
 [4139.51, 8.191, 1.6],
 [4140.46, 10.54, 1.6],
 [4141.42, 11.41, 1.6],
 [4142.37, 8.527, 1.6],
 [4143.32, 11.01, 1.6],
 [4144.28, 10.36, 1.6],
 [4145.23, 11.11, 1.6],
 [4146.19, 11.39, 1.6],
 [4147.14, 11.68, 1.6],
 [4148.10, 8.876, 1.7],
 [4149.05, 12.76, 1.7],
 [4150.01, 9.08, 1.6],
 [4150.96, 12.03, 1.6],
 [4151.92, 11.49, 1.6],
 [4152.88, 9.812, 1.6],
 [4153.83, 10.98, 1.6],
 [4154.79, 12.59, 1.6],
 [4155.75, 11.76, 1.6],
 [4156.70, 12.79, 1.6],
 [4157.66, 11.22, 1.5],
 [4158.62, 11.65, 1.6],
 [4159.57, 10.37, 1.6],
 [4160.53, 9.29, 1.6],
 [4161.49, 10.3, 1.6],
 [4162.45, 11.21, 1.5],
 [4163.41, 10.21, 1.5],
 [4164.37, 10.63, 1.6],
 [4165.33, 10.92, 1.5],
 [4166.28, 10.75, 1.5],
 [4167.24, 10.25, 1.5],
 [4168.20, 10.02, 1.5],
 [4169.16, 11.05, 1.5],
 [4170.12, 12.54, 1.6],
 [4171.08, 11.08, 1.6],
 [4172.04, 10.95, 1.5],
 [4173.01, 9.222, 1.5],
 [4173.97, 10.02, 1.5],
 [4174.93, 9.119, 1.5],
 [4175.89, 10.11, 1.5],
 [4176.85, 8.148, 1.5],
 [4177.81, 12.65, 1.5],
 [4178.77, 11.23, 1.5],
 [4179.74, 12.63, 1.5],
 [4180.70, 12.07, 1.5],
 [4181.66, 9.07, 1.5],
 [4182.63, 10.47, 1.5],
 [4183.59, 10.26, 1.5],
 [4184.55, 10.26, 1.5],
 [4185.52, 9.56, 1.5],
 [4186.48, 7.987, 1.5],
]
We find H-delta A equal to 6.96 angstrom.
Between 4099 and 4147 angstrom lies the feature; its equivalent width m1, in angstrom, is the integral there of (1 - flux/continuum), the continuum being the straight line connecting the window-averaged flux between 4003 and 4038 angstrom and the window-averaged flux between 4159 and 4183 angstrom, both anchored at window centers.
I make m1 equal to 4.2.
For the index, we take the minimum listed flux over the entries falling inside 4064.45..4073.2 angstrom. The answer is 9.216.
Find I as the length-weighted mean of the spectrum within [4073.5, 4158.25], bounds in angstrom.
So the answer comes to 10.3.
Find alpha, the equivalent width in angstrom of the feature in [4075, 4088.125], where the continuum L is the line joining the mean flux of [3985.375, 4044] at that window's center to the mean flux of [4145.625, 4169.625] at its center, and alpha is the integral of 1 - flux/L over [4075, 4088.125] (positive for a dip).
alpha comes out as 0.19 angstrom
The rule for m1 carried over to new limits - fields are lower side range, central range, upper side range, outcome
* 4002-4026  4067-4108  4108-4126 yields 4.29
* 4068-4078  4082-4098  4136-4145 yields 1.51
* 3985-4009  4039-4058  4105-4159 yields -1.77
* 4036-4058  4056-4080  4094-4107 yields -2.66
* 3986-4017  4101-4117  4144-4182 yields 3.54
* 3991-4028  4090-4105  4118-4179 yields 4.32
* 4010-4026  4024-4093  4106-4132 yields -0.49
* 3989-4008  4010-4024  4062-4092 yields -0.97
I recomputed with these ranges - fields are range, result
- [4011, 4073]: 11.7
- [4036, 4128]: 10.6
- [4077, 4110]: 9.28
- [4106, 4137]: 10.6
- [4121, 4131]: 10.9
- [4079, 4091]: 10.9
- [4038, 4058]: 12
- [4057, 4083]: 11.4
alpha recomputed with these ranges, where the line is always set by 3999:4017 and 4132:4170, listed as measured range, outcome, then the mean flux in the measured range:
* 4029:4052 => -1.0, 11.9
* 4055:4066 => -0.2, 11.5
